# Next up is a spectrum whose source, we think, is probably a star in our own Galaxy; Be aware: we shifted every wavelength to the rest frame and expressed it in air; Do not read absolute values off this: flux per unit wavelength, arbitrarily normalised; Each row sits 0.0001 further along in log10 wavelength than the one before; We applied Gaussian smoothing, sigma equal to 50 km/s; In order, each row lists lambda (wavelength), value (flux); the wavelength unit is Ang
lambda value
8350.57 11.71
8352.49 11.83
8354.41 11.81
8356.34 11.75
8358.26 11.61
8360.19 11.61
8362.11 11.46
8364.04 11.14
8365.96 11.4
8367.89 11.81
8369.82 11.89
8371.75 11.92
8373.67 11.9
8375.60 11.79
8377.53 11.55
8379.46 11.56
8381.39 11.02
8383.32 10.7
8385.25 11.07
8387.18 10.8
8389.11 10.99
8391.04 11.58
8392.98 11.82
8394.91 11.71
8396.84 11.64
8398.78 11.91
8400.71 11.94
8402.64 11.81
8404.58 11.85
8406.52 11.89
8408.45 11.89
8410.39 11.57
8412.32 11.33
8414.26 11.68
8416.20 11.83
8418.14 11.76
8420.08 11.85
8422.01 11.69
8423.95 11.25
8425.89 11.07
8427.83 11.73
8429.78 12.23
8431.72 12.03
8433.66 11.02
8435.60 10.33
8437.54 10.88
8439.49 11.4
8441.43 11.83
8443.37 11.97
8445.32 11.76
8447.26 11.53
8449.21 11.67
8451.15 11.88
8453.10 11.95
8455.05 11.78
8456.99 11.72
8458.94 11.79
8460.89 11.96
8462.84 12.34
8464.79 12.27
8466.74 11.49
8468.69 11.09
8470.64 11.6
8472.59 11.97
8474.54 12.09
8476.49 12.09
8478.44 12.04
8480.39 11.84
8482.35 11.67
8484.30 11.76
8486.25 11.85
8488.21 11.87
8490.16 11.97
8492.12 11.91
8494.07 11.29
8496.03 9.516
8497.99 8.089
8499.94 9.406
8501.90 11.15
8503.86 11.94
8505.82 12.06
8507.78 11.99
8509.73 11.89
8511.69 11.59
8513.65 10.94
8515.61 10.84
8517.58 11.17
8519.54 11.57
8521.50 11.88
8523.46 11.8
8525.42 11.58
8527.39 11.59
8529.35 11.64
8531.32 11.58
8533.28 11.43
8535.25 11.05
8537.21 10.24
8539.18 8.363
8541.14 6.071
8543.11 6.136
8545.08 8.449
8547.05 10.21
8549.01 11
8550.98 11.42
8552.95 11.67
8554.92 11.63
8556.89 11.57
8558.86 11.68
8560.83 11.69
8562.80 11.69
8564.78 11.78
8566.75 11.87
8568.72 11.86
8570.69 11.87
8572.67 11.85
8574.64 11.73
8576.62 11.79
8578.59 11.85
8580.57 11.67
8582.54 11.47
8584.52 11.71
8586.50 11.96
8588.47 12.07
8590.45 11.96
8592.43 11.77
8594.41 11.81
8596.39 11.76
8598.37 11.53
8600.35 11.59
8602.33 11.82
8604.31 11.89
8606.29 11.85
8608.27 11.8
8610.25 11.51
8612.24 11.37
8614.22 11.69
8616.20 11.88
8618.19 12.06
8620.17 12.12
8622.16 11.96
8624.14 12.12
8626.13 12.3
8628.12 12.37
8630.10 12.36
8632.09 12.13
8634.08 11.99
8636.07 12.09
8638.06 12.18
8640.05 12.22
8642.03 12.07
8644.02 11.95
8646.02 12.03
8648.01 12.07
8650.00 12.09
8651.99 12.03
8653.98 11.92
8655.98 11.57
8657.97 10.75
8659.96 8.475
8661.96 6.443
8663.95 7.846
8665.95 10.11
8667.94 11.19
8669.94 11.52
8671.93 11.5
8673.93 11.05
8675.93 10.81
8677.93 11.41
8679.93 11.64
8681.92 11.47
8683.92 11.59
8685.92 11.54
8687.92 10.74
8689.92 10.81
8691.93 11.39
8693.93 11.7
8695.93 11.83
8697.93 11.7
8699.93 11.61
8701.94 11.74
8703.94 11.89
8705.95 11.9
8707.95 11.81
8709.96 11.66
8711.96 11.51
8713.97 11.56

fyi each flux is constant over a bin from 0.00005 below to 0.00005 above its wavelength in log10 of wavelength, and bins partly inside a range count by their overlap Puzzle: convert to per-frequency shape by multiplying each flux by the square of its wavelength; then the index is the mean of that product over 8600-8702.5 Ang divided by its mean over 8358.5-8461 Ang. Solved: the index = 1.05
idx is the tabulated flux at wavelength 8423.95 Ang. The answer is 11.25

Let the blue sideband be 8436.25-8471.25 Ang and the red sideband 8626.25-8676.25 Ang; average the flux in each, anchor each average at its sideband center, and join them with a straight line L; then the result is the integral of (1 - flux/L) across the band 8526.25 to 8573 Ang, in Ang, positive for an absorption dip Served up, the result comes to 2.98 Ang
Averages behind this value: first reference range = 11.7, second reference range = 11.3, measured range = 10.8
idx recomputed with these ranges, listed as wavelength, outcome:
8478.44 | 12.04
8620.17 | 12.12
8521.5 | 11.88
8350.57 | 11.71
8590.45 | 11.96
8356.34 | 11.75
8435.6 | 10.33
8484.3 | 11.76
